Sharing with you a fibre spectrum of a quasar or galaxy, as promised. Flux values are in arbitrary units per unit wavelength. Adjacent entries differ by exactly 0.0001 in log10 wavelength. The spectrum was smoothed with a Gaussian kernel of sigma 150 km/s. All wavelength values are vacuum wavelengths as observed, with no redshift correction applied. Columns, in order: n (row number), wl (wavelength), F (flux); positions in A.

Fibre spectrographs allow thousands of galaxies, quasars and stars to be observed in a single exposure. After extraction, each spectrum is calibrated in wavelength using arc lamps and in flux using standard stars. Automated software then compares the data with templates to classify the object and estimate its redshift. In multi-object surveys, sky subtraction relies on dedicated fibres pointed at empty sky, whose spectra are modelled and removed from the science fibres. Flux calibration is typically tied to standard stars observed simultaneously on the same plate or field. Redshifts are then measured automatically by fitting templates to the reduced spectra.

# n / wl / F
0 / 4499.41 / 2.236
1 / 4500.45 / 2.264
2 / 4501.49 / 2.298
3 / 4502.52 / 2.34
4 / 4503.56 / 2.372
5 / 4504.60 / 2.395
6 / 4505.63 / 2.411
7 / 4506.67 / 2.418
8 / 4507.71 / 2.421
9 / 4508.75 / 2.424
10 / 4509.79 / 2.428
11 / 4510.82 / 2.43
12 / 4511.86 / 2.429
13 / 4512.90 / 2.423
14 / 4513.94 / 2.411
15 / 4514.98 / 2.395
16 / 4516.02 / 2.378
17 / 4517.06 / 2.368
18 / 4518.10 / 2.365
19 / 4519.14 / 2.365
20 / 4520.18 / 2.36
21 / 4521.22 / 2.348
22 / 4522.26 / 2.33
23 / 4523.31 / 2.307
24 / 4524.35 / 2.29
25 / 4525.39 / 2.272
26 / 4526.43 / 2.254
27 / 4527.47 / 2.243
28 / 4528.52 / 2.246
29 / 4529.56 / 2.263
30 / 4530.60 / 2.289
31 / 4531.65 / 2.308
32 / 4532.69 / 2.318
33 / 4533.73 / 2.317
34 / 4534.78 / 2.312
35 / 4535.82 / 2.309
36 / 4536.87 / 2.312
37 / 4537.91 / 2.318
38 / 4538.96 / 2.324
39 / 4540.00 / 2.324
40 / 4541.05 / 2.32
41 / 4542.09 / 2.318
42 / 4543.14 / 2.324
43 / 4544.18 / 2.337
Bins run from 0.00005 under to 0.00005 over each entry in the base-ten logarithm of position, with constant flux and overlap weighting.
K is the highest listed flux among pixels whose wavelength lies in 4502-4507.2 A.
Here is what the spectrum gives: 2.418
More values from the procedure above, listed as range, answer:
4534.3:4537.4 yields 2.312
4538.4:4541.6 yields 2.324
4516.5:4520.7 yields 2.368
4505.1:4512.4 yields 2.43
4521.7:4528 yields 2.33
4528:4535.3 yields 2.318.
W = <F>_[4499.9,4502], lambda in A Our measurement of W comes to 2.27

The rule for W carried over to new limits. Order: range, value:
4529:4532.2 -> 2.29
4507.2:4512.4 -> 2.43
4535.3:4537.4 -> 2.31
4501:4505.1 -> 2.35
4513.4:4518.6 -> 2.38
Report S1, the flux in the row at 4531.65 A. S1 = 2.308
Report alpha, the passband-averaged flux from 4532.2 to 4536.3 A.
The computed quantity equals 2.32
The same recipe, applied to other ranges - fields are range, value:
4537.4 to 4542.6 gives 2.32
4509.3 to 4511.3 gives 2.44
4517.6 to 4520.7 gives 2.36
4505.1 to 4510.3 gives 2.42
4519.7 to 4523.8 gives 2.33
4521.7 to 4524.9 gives 2.31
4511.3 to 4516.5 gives 2.41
